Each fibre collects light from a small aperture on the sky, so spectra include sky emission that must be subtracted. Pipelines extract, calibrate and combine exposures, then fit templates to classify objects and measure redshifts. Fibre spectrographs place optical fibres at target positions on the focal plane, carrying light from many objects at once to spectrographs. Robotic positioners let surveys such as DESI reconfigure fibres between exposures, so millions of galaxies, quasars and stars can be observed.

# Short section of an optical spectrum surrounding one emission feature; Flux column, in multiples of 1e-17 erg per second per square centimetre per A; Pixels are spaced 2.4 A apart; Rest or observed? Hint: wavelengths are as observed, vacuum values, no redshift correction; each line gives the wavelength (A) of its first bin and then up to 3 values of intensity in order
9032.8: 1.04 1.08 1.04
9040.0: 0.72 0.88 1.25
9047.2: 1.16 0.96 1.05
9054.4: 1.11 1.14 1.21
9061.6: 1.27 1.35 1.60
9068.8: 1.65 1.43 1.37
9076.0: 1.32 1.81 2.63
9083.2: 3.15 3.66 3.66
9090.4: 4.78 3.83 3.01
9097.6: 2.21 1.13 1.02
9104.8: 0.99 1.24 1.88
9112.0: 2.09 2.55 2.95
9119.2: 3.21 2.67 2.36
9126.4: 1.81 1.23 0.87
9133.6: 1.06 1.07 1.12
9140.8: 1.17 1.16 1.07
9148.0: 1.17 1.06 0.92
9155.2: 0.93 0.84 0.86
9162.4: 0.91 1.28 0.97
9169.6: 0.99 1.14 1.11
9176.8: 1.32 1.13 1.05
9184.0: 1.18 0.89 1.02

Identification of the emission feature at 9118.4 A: [N II]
